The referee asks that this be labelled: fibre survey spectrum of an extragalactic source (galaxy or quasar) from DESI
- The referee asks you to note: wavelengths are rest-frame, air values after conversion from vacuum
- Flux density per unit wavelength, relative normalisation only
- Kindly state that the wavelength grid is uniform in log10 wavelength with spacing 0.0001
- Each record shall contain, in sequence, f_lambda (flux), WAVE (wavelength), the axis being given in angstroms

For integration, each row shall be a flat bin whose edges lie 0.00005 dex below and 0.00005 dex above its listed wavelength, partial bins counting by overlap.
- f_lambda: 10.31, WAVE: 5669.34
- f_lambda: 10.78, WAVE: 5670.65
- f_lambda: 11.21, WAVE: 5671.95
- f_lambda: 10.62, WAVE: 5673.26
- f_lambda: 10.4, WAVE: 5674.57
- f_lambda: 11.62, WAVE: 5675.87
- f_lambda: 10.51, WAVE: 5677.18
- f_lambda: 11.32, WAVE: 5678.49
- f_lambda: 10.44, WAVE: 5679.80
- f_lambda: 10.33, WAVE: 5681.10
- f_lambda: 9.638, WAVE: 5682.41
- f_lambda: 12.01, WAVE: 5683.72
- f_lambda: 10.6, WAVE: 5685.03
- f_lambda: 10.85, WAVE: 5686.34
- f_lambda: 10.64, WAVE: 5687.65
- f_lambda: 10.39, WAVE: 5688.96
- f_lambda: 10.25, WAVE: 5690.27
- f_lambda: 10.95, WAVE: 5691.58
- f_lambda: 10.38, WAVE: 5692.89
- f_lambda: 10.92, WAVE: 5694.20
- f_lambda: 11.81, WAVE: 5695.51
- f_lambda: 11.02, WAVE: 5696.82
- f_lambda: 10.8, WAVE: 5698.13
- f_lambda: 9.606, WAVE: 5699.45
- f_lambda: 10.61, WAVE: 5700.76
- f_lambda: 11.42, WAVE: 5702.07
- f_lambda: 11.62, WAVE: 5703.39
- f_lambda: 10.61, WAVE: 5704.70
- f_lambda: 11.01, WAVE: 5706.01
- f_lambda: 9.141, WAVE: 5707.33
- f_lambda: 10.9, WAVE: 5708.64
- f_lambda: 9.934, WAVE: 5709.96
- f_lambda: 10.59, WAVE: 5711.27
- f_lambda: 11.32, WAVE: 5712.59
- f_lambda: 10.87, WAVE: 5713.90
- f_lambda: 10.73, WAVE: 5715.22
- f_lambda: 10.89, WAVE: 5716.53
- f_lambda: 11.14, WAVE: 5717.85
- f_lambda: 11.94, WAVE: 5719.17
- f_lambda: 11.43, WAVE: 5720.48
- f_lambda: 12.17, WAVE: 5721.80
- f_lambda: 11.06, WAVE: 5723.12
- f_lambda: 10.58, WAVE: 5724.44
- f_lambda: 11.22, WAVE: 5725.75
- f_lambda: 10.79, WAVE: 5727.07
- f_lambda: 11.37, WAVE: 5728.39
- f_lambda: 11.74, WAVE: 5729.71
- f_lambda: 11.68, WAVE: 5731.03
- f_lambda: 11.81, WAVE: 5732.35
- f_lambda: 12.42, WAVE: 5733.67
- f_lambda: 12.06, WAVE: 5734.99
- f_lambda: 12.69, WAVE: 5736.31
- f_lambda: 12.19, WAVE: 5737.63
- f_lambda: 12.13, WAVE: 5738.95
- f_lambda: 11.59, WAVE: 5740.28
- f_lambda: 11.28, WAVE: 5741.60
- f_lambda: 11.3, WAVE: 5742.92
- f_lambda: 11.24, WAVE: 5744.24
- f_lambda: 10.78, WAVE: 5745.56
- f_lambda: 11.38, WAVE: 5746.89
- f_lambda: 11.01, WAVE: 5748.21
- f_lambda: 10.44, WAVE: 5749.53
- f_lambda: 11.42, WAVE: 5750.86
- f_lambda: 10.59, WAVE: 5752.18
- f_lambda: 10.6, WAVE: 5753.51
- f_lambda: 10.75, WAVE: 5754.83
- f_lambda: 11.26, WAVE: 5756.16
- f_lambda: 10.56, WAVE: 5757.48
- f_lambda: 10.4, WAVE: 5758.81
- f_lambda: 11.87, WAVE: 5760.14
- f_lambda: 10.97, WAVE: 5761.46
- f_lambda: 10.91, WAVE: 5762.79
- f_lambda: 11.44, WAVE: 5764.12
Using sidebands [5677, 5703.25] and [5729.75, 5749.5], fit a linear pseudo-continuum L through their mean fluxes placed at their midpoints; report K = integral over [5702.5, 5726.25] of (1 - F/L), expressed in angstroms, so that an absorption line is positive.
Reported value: 0.5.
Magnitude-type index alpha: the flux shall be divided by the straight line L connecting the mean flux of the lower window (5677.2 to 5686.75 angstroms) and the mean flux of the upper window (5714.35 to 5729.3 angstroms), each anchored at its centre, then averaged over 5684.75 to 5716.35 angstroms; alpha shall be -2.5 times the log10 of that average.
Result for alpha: 0.02 mag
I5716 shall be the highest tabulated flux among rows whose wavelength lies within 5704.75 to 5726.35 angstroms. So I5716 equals 12.17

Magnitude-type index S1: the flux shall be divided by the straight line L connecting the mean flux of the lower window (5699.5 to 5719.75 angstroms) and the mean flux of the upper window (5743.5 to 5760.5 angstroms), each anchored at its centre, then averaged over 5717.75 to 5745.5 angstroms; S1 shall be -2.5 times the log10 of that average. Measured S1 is -0.07 mag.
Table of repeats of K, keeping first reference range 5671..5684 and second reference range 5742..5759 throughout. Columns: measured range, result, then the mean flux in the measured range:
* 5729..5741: -1.25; 12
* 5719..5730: -0.46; 11.3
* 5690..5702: 0.07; 10.8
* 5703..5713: 0.22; 10.6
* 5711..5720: -0.20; 11.1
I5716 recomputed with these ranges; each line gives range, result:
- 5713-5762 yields 12.69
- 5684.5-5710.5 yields 11.81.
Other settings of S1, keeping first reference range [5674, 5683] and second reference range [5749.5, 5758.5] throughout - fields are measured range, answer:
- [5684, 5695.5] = -0.009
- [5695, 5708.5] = -0.008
